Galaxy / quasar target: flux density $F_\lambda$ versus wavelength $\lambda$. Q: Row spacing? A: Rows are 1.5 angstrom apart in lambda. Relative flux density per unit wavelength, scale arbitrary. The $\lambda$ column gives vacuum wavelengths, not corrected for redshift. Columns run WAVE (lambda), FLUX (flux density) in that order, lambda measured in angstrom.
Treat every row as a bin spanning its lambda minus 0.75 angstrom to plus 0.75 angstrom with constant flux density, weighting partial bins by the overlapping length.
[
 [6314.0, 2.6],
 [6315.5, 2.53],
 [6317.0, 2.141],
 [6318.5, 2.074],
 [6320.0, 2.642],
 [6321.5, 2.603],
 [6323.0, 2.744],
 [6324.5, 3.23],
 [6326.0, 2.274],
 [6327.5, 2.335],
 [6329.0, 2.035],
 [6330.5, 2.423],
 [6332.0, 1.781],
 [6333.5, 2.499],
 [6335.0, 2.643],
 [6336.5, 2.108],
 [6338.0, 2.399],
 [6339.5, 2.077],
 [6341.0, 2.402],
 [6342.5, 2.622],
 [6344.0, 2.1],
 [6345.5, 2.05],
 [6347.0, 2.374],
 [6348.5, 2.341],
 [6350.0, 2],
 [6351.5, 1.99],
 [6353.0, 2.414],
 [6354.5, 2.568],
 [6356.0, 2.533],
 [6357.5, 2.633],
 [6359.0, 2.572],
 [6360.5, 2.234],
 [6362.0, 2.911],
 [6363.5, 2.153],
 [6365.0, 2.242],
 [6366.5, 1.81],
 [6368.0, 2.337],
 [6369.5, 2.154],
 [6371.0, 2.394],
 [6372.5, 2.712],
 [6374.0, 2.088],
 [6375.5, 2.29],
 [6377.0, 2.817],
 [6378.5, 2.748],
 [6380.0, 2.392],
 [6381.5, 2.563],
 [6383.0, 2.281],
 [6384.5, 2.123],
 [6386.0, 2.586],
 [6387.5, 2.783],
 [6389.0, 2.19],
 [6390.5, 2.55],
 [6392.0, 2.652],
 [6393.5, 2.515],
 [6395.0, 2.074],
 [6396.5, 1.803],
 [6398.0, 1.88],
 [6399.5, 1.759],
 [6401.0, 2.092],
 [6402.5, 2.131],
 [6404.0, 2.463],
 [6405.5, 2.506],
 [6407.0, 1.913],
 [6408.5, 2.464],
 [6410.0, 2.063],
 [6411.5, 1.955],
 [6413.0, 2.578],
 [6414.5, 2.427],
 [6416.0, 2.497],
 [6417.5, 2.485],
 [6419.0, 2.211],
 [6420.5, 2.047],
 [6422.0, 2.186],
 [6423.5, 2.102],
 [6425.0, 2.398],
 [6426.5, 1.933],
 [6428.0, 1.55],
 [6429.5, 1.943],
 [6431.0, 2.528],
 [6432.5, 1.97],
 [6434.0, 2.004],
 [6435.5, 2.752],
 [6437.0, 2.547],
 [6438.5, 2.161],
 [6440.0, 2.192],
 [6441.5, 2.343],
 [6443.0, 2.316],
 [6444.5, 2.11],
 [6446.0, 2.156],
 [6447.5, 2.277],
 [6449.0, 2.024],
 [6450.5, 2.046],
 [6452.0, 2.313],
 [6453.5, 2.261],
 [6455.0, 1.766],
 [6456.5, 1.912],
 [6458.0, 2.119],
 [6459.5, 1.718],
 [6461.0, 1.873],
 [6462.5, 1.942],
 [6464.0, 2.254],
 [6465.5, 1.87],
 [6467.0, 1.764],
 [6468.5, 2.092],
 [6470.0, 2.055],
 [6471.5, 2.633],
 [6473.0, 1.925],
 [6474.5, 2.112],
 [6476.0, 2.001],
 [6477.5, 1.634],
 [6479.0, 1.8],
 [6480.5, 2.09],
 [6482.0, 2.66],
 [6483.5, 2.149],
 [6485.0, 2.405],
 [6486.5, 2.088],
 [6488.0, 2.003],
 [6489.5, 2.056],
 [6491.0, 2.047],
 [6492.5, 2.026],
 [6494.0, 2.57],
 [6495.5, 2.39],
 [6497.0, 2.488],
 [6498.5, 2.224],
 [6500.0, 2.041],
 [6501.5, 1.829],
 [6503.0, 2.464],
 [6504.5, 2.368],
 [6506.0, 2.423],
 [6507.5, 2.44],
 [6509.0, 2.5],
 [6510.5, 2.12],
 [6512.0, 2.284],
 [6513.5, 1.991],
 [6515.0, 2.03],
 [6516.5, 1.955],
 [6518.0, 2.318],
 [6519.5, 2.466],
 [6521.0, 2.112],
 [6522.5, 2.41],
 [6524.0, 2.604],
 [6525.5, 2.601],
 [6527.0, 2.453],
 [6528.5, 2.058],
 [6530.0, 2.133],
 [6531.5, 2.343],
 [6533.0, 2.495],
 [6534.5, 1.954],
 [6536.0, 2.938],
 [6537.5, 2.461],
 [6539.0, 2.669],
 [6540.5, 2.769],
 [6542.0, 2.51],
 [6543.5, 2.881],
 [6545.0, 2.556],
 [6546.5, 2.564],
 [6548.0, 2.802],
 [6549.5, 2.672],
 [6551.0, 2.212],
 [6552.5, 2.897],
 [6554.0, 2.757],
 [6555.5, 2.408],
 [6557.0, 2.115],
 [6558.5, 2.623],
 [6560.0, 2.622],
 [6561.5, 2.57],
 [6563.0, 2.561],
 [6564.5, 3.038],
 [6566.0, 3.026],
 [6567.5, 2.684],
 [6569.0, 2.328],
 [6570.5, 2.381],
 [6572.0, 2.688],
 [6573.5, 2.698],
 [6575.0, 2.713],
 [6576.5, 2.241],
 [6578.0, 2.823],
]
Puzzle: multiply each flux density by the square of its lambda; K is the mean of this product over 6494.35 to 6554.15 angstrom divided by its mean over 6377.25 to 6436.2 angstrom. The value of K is 1.10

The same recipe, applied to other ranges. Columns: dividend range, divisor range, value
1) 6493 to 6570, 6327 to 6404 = 1.11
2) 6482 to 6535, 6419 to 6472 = 1.09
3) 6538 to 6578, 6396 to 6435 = 1.27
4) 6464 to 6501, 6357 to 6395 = 0.91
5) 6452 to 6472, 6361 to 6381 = 0.87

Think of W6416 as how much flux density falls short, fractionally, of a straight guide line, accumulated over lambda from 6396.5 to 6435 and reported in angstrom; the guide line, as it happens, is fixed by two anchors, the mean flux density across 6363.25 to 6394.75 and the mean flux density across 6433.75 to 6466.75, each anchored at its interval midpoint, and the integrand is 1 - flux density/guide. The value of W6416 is 1.69 angstrom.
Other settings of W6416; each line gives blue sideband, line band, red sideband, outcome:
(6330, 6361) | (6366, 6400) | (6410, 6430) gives -1.3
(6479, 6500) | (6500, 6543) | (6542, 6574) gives 1.2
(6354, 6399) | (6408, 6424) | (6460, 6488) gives -0.1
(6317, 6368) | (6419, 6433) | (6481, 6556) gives 1.7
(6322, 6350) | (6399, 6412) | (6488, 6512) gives 0.8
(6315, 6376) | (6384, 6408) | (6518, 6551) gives 1.3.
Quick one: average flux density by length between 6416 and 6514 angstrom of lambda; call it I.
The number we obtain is 2.16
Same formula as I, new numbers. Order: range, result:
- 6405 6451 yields 2.21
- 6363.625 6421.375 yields 2.3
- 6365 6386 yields 2.37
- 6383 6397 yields 2.37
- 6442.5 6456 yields 2.13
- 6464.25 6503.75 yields 2.13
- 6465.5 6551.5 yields 2.29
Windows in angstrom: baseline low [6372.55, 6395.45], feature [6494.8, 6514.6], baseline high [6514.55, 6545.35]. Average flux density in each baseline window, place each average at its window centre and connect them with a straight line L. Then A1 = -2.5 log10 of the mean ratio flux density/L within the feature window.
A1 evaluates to 0.07 mag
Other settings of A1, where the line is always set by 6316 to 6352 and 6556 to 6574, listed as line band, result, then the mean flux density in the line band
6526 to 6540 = 0.07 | 2.4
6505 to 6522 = 0.14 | 2.24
